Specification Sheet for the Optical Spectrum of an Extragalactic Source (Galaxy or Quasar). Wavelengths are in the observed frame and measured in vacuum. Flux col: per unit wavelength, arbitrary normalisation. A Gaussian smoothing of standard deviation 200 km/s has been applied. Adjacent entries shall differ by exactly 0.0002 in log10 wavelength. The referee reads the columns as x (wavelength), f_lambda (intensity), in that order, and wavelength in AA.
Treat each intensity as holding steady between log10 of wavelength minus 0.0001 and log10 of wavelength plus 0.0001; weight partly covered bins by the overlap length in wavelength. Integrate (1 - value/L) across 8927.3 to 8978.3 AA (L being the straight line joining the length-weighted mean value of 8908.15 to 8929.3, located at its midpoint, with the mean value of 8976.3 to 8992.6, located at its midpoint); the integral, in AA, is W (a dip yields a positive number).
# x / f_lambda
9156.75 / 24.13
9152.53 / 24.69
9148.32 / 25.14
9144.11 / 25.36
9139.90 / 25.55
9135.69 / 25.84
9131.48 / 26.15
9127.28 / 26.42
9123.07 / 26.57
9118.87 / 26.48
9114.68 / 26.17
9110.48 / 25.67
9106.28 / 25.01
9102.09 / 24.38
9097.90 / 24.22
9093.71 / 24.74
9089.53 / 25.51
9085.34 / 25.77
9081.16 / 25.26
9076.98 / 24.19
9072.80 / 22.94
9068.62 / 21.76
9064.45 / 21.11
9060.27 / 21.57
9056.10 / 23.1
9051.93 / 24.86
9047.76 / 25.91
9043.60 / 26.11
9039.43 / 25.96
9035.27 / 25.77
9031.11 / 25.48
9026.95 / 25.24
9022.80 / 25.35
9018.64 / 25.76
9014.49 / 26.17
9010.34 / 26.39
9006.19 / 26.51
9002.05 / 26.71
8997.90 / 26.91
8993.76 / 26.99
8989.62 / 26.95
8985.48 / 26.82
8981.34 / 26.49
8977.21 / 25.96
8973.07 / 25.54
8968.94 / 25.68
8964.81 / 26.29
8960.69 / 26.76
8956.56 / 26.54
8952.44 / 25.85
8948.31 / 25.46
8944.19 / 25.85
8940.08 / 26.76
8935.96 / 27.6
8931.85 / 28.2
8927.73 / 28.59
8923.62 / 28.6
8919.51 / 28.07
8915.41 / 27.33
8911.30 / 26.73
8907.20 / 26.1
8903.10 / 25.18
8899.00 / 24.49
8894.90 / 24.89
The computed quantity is 1.29 AA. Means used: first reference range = 27.8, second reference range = 26.6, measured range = 26.5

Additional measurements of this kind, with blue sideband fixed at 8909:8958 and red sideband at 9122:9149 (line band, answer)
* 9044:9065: 2.1 AA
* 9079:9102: 1.0 AA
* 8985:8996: -0.1 AA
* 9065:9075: 1.6 AA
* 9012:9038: 0.9 AA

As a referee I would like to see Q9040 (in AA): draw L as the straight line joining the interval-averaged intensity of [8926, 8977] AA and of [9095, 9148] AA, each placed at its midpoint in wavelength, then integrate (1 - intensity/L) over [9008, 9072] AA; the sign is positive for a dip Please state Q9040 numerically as 3.4 AA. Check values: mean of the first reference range 26.6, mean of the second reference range 25.6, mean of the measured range 24.7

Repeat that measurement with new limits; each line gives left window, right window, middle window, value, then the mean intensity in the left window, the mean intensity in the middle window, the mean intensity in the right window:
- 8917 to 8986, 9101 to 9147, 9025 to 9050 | 0.5 AA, 26.8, 25.7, 25.8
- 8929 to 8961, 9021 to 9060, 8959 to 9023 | -1.1 AA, 26.7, 26.4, 25.1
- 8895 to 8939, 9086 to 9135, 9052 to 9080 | 3.5 AA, 27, 22.7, 25.6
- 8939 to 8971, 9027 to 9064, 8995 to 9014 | -0.9 AA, 26.1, 26.6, 24.7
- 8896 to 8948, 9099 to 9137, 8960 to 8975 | 0.3 AA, 26.9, 26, 25.8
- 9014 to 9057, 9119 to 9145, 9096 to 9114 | 0.7 AA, 25.5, 24.9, 26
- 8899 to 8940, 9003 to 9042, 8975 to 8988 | 0.0 AA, 27.2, 26.4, 25.9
